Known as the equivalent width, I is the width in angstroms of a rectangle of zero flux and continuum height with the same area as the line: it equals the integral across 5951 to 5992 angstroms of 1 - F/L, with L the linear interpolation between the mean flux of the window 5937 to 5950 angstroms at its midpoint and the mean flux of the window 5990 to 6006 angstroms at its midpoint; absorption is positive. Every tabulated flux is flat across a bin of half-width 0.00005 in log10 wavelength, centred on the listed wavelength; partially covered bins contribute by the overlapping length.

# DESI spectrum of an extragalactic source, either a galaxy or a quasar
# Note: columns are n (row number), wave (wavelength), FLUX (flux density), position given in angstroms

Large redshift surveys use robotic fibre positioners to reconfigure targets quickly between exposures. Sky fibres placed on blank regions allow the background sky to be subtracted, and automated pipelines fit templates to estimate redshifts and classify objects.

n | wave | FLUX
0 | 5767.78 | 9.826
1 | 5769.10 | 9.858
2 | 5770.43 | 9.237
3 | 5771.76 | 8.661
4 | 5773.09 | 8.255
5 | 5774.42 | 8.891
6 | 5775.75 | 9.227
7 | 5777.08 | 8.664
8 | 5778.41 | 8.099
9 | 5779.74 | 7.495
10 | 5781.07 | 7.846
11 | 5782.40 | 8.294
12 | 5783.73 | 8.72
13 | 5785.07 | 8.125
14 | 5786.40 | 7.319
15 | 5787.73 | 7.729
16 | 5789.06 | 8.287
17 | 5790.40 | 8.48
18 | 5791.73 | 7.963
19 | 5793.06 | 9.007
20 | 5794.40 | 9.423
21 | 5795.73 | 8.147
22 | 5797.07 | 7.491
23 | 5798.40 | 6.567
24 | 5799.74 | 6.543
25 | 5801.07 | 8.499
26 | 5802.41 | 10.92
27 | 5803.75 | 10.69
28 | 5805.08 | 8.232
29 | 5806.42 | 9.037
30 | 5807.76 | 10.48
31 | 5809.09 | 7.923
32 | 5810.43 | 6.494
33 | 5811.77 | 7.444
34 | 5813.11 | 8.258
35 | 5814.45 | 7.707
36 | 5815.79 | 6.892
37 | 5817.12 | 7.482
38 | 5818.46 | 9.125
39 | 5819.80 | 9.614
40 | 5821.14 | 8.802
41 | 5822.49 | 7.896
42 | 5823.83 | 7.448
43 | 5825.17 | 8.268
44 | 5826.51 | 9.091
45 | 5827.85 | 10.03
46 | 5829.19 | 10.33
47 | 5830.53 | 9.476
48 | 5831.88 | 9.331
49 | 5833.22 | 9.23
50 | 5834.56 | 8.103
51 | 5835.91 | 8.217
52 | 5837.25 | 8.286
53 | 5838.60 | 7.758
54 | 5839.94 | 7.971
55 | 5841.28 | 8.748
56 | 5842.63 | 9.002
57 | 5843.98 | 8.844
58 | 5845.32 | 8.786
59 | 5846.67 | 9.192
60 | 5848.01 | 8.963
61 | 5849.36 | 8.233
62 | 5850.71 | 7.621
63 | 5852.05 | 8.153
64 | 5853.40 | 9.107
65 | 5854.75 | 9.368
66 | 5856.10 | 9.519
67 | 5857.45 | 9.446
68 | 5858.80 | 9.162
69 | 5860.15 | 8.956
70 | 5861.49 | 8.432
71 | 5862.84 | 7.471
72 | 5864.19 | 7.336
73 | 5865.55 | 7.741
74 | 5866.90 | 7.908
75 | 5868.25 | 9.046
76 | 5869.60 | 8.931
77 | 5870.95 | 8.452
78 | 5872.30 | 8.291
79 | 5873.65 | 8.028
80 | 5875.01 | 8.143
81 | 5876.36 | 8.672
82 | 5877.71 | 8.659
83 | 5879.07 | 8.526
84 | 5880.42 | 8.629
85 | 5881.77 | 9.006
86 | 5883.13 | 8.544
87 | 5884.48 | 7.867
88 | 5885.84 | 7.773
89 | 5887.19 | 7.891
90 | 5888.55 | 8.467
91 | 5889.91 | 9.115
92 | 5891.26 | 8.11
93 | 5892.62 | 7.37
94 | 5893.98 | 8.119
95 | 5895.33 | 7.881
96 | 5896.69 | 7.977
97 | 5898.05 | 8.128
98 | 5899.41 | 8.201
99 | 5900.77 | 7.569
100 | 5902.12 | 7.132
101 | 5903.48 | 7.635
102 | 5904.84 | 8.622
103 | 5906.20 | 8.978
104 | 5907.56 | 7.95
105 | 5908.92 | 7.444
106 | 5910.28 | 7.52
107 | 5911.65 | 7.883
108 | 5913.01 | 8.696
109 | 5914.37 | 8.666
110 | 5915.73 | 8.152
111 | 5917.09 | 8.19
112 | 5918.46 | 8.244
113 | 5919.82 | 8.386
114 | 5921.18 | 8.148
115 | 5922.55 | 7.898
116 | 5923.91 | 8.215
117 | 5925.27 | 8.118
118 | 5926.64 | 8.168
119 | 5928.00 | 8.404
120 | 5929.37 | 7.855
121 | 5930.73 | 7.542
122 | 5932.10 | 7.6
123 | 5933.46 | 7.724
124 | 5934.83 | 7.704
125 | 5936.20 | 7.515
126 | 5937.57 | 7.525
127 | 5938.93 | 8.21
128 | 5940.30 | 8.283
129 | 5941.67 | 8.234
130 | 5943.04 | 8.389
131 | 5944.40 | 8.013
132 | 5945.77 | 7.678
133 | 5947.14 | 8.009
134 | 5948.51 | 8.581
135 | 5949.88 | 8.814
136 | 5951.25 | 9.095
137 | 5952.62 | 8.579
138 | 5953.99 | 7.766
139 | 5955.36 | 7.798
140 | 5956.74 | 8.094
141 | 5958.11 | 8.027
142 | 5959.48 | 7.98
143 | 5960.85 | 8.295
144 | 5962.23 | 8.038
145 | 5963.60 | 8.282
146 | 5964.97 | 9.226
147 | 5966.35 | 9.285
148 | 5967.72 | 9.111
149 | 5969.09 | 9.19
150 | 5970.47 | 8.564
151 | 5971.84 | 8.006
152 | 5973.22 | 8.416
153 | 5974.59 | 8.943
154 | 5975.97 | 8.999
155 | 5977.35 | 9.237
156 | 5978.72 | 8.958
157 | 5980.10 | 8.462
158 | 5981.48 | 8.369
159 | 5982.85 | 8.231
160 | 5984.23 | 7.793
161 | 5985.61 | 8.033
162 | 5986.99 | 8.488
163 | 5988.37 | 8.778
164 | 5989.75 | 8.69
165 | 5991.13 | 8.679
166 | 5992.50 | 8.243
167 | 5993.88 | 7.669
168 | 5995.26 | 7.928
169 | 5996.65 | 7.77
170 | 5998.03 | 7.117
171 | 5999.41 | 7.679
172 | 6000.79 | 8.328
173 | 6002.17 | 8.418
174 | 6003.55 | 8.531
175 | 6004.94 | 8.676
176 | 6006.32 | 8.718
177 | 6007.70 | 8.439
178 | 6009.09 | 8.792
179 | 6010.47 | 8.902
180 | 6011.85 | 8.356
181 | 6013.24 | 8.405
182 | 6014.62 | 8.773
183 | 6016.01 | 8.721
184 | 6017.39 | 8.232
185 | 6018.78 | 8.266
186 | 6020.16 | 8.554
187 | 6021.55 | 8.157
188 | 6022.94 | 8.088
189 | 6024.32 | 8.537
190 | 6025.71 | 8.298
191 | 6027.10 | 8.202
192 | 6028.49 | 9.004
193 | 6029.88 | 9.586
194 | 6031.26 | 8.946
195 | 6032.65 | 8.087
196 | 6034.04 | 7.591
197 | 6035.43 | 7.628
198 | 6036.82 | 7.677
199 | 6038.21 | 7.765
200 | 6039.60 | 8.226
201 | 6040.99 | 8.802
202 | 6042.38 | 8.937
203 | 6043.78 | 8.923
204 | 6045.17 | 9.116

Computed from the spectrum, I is -1.8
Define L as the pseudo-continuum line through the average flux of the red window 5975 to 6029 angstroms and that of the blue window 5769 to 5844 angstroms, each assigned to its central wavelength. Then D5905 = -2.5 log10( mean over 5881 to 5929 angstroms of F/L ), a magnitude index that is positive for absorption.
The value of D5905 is 0.04 mag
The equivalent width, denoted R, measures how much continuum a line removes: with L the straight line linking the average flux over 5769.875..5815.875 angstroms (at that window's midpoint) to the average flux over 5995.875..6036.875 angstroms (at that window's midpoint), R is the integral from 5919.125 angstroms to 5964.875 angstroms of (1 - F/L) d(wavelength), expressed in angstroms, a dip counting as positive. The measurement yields 1.3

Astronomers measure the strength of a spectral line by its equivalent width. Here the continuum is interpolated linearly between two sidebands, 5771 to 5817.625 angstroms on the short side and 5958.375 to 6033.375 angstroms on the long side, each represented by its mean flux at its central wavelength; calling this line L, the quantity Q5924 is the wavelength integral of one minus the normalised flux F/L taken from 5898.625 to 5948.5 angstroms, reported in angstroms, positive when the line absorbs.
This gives 2.2 angstroms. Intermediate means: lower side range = 8.27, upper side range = 8.47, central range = 8.02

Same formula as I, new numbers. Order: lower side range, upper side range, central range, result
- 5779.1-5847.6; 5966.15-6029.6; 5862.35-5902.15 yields 1.27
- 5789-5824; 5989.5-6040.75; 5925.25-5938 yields 0.80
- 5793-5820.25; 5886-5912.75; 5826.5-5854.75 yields -1.93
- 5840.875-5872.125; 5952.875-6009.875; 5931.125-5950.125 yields 1.06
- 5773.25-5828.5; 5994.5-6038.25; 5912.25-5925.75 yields 0.11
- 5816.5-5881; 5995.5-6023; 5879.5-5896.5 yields 0.65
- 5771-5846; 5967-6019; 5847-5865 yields -0.31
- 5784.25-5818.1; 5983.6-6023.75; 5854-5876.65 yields -0.75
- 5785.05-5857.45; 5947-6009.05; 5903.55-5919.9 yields 0.50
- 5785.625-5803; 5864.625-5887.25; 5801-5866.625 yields -2.93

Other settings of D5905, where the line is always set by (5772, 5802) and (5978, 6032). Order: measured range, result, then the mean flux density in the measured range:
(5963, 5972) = -0.06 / 8.87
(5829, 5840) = -0.06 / 8.72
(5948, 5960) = 0.01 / 8.3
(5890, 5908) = 0.04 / 8.02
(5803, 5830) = -0.05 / 8.58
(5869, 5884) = -0.03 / 8.53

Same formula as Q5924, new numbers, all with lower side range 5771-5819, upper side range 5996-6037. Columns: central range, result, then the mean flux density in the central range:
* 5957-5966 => 0.0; 8.33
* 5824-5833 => -1.1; 9.31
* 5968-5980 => -0.6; 8.78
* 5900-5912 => 0.7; 7.86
